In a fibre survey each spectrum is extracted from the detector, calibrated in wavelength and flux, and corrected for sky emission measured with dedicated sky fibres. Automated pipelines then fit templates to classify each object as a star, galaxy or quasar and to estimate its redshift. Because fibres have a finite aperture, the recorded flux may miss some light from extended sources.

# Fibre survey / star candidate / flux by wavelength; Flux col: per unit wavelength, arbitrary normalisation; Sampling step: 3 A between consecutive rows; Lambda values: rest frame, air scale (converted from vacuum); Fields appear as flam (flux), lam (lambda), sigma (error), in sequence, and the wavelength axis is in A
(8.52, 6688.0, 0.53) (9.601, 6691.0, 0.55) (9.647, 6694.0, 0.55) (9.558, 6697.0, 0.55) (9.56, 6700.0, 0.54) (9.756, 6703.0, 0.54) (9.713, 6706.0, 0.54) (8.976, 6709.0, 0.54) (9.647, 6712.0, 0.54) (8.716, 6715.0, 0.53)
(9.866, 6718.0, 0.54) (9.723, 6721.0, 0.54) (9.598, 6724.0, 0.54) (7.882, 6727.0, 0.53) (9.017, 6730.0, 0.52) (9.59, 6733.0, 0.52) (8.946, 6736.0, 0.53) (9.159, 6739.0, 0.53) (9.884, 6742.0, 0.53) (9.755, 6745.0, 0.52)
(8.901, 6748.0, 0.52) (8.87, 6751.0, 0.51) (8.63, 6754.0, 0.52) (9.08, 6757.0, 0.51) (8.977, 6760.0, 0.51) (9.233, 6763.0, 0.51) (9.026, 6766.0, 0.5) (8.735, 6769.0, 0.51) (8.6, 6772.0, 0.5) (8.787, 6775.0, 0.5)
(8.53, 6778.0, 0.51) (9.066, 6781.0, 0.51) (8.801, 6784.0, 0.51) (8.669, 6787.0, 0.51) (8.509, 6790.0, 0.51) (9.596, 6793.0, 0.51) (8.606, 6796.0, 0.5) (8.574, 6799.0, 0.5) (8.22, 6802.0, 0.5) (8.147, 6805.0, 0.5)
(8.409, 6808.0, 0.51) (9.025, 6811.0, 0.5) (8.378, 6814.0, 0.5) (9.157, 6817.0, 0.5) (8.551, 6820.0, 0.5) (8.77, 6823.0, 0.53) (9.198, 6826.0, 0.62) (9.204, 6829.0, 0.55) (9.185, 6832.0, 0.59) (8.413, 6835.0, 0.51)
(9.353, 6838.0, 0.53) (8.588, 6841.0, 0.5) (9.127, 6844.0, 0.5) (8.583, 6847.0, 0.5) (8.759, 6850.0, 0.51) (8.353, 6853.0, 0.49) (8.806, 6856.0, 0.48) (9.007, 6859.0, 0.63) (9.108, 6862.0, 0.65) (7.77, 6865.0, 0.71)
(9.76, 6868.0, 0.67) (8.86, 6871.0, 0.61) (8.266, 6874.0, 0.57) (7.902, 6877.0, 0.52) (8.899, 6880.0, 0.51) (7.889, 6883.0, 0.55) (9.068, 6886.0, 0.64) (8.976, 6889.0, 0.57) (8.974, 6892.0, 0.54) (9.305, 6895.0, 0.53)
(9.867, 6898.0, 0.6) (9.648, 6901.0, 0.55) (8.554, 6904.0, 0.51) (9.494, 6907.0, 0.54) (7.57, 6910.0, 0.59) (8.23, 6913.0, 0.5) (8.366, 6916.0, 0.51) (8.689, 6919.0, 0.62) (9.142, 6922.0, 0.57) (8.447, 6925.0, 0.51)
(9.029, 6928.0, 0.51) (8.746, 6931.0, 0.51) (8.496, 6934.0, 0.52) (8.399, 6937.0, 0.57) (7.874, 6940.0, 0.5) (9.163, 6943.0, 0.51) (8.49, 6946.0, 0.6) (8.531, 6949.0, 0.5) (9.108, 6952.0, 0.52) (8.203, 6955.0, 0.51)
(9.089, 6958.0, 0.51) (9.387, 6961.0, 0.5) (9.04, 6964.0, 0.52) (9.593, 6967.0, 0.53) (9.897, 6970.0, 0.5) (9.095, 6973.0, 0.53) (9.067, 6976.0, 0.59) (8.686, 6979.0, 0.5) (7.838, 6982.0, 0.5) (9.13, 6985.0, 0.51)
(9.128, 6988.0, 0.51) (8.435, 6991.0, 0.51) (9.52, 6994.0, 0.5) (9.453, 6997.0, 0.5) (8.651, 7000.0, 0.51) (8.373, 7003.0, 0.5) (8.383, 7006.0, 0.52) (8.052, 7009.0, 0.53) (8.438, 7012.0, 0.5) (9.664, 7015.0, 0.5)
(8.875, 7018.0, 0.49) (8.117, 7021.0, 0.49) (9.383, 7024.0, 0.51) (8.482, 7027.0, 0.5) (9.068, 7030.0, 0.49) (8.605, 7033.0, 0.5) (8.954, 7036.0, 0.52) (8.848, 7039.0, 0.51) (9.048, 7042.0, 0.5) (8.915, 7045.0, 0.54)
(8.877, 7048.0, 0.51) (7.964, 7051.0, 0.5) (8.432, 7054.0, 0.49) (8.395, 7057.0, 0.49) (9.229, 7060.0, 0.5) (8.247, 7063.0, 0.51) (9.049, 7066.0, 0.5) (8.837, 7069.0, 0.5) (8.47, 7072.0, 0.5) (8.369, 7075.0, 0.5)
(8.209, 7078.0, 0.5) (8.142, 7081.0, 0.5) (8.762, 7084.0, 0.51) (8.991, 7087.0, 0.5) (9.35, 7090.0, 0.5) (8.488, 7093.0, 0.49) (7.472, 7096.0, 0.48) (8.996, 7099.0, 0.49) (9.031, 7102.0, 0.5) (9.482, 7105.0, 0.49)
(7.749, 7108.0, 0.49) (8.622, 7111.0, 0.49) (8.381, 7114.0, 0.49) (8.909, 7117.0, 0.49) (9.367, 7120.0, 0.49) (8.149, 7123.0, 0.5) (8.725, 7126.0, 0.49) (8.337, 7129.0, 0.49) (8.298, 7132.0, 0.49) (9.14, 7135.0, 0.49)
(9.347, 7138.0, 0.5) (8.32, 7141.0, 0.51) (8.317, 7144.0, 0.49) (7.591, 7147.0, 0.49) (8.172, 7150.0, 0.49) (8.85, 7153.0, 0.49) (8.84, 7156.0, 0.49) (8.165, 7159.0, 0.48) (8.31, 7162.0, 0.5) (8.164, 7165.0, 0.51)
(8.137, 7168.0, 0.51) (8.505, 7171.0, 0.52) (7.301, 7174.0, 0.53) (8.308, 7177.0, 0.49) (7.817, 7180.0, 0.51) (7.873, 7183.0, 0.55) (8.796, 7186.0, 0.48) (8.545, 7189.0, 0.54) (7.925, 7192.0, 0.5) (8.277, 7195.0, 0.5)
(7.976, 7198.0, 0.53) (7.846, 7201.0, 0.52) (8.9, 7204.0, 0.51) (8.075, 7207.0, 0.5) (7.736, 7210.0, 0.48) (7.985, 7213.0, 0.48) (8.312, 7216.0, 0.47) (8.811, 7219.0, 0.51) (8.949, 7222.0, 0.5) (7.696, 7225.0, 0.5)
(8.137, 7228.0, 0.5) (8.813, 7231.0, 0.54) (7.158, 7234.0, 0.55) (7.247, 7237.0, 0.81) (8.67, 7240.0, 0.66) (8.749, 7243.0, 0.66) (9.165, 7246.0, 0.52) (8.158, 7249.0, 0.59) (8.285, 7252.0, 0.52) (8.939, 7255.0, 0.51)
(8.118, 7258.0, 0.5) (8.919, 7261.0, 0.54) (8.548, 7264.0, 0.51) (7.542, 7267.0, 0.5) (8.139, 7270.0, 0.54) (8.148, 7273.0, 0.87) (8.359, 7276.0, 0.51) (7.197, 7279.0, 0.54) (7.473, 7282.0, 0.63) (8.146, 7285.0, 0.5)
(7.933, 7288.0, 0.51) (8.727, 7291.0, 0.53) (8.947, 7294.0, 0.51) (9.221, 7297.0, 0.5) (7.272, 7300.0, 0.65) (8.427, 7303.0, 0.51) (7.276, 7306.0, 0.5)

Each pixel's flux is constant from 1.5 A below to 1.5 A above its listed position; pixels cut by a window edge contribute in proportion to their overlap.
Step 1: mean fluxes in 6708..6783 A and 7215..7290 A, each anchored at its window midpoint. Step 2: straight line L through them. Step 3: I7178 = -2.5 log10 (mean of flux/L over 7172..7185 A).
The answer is 0.062 mag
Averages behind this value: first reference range 9.09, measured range 7.89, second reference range 8.23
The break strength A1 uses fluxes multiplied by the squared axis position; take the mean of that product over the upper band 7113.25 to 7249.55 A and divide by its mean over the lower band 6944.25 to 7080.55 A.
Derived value 1.0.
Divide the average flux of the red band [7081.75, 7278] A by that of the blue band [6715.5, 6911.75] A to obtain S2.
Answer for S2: 0.9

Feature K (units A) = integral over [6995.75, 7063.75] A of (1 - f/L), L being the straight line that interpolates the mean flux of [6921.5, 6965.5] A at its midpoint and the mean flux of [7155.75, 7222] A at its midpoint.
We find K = -1.3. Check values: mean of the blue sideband 8.73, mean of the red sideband 8.21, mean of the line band 8.72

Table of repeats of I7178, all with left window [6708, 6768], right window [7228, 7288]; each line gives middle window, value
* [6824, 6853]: 0.010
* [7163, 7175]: 0.038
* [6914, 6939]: 0.022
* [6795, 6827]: 0.049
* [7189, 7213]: 0.023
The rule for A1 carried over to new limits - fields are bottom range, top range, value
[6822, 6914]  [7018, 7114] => 1.04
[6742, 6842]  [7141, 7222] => 1.04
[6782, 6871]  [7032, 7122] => 1.06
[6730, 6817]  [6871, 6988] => 1.04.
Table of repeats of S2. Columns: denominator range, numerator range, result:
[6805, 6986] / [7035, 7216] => 0.96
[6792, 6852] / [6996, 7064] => 0.99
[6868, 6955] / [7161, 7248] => 0.94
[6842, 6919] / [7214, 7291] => 0.94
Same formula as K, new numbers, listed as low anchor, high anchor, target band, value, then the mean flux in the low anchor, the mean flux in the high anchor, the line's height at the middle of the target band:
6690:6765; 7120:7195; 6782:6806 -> 1.3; 9.29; 8.35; 9.14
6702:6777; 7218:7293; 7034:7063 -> -0.4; 9.15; 8.24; 8.61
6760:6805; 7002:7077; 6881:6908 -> -1.1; 8.77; 8.68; 8.73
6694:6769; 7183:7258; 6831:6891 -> 1.8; 9.25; 8.29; 8.99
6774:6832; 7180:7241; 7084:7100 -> -0.6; 8.76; 8.17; 8.34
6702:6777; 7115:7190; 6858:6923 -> 0.7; 9.15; 8.41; 8.88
